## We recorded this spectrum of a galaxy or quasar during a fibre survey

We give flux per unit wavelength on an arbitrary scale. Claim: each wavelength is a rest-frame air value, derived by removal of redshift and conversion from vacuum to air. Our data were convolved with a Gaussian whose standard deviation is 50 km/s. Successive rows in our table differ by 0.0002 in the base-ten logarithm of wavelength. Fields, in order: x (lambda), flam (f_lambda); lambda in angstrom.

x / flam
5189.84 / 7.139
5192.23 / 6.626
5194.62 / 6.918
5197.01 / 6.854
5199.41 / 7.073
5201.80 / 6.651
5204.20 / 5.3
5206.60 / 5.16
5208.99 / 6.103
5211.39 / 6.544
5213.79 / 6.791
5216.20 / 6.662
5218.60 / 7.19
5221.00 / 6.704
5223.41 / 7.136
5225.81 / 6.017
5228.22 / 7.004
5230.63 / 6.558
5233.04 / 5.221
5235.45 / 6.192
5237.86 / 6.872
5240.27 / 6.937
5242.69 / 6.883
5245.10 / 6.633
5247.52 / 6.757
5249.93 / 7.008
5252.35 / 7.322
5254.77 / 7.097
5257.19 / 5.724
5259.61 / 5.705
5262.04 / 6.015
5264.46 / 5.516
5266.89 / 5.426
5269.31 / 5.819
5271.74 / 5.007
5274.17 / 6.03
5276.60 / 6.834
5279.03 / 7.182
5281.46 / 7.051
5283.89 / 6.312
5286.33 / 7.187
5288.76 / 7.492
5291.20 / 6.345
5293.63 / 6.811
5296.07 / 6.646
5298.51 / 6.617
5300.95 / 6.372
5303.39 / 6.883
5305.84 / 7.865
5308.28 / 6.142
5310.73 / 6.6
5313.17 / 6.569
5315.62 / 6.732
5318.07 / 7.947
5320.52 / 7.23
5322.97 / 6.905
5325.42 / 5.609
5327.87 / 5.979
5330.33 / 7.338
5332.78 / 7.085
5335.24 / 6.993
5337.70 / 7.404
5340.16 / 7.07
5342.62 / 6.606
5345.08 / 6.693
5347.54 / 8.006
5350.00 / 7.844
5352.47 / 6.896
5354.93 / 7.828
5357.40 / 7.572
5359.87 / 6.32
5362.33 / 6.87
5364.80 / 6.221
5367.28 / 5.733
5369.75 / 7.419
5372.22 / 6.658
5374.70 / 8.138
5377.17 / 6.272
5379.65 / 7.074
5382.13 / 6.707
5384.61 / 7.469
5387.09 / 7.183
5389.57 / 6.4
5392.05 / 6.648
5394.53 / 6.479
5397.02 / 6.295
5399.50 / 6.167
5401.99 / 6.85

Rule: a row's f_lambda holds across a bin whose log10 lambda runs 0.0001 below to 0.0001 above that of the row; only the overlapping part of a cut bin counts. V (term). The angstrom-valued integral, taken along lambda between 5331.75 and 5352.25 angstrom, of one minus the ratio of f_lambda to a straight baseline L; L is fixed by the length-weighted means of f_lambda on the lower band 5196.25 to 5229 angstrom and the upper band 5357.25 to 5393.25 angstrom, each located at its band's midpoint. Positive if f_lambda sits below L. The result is -1.3 angstrom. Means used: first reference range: 6.5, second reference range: 6.82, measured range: 7.2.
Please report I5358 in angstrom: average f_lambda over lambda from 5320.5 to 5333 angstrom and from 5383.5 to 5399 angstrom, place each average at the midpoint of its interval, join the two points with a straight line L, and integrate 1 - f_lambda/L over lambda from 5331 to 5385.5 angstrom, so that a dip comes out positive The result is -3.1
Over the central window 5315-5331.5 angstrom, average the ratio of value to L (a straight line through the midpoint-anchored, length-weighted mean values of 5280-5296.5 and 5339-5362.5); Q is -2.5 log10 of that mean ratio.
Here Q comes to 0.03 mag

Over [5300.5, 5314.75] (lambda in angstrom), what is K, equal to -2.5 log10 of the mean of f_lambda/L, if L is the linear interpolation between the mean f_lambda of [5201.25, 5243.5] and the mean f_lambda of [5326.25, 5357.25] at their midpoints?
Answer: 0.03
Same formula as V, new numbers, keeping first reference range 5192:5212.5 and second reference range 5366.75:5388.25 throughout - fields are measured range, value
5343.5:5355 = -0.8 angstrom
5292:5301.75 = 0.1 angstrom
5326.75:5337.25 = -0.1 angstrom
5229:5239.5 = 0.3 angstrom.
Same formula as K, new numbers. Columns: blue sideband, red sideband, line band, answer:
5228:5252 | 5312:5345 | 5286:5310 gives -0.01 mag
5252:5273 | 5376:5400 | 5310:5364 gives -0.10 mag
